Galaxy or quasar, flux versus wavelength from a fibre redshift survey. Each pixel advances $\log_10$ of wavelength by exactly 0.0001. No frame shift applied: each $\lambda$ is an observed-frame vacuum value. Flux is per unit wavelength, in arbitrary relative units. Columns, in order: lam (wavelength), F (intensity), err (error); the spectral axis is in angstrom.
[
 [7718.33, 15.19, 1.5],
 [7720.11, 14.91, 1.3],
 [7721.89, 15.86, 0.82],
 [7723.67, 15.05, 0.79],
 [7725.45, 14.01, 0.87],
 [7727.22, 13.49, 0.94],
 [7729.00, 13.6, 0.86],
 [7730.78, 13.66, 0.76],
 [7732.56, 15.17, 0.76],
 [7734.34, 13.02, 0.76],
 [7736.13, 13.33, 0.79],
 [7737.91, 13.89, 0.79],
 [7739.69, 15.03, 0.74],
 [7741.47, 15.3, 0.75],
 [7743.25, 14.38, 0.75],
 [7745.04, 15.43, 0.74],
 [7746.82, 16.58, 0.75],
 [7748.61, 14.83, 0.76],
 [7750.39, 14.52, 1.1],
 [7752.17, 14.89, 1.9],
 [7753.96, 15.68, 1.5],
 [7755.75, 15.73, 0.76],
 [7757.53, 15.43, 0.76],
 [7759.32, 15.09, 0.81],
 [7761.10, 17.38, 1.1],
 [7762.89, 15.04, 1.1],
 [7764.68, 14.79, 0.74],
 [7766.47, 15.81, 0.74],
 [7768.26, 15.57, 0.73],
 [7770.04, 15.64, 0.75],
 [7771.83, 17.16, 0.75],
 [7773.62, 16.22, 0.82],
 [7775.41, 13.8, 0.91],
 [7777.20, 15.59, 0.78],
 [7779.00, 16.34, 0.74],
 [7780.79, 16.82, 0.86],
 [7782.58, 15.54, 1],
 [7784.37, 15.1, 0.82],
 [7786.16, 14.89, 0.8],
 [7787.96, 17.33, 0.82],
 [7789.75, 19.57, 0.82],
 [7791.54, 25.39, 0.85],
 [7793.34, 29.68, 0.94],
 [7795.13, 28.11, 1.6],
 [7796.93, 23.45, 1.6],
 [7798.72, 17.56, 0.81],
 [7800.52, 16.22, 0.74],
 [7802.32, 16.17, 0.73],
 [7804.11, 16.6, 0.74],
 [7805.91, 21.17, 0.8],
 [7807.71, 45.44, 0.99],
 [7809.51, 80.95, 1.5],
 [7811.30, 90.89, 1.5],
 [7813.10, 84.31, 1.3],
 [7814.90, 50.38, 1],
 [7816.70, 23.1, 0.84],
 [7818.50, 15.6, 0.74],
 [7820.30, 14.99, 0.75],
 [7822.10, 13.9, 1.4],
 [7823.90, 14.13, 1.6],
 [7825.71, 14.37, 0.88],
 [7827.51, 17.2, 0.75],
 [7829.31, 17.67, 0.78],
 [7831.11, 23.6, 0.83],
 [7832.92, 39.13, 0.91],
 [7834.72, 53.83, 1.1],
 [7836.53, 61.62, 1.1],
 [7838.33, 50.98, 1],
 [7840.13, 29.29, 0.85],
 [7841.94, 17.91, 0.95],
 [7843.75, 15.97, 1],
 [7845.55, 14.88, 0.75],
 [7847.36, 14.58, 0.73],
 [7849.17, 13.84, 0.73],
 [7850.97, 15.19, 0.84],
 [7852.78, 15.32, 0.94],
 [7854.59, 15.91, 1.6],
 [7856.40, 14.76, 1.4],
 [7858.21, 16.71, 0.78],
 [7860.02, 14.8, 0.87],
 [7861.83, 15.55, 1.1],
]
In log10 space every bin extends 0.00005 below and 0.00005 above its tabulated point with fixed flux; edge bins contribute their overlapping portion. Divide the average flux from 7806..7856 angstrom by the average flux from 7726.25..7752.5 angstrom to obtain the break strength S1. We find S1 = 2.19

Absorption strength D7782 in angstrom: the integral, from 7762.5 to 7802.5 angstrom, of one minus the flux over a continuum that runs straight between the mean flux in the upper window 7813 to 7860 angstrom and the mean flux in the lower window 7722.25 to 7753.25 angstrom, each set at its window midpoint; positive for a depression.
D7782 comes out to 2.8 angstrom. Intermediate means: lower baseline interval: 14.5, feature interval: 18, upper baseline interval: 24.9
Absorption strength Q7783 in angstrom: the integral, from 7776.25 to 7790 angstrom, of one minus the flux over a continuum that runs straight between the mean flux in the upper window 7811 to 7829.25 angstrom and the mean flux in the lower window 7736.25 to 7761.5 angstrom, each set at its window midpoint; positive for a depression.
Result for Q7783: 4.0 angstrom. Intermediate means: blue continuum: 15.2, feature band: 16.2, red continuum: 31.2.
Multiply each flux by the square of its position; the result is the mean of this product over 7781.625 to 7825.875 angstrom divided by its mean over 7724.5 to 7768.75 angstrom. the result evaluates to 2.00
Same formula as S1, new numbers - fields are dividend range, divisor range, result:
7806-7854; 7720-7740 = 2.28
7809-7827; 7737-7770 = 2.54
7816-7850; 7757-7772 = 1.56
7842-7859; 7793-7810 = 0.54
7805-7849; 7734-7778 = 2.24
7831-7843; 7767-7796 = 2.20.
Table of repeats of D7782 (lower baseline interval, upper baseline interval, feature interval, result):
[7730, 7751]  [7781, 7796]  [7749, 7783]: 4.0 angstrom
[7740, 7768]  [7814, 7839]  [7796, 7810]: -1.8 angstrom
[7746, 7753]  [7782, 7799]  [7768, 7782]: 2.1 angstrom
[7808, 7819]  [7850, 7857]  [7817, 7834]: 9.3 angstrom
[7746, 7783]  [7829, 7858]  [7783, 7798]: -1.8 angstrom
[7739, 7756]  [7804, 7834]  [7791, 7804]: 3.1 angstrom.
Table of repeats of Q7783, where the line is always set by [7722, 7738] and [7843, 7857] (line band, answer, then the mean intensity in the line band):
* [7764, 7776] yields -1.1 angstrom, 15.6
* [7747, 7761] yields -1.1 angstrom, 15.4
